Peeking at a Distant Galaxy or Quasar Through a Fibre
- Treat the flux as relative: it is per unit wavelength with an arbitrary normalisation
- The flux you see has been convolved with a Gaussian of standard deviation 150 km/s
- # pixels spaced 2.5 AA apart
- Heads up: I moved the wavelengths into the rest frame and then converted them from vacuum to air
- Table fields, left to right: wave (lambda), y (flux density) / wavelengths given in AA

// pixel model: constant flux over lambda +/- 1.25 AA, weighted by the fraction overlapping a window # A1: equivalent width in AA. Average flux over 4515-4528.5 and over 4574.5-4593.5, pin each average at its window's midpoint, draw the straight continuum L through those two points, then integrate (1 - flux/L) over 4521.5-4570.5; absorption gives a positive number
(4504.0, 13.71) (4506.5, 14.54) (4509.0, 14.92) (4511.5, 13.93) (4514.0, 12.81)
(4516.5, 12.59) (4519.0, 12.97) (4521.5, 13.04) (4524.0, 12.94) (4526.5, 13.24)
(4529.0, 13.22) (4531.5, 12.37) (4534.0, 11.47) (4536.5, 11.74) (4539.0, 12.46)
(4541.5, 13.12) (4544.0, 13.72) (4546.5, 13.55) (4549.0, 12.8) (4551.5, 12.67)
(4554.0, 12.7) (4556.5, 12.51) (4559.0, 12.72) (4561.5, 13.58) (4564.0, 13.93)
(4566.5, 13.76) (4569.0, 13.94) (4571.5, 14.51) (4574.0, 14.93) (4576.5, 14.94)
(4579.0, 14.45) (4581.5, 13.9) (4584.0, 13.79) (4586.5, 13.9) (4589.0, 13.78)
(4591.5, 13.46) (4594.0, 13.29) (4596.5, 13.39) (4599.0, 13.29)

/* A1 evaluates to 1.5 AA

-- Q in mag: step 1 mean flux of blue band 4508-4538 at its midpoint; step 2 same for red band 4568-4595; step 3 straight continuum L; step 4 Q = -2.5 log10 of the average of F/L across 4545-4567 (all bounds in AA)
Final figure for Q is 0.04 mag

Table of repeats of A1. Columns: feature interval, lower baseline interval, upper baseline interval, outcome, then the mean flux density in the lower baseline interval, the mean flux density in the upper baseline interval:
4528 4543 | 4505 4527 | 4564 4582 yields 1.5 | 13.5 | 14.3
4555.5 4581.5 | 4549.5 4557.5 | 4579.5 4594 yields -1.5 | 12.6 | 13.8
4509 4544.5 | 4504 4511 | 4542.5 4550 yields 2.6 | 14.5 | 13.4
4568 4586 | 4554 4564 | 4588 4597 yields -1.4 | 13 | 13.5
